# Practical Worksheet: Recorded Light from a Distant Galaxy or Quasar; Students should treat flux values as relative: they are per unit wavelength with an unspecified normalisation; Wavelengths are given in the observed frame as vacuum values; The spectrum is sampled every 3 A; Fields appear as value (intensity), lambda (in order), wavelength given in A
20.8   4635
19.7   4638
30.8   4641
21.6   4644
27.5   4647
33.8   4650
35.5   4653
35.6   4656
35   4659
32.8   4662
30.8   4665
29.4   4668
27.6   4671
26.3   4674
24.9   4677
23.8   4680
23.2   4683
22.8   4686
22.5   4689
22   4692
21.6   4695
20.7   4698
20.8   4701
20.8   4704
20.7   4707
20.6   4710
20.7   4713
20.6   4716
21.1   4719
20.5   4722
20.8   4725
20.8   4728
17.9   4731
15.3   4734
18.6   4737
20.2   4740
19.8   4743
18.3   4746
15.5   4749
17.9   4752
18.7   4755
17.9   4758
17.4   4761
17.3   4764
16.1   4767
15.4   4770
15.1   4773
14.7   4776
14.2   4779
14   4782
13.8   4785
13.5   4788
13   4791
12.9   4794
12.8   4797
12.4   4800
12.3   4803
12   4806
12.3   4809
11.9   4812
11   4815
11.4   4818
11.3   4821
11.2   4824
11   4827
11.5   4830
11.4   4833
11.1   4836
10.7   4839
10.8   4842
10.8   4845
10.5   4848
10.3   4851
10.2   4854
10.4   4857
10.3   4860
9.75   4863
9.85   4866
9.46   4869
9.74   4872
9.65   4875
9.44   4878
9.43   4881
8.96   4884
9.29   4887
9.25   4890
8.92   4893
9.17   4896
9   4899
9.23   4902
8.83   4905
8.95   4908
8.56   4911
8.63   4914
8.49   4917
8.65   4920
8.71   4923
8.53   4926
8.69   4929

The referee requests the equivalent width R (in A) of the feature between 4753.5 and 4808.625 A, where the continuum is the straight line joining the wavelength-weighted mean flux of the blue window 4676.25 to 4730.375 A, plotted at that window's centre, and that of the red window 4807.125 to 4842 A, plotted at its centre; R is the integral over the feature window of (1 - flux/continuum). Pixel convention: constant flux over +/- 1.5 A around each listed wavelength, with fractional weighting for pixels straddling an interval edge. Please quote 1.63 A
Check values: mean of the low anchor 21.5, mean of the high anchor 11.3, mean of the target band 14.6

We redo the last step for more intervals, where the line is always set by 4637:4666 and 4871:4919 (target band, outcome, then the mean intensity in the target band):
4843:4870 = 4.9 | 10.2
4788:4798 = 2.8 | 13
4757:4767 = 1.7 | 17.3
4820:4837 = 4.2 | 11.3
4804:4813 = 2.5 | 12.1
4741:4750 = 1.7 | 18.1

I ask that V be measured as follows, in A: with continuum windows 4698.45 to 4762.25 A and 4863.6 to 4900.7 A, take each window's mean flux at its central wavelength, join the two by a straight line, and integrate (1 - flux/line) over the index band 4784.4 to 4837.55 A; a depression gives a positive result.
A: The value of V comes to 7.6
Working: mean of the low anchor 19.3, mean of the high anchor 9.36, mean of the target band 12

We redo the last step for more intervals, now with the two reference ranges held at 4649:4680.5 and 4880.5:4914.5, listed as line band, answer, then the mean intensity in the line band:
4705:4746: 8.58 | 19.8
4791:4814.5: 7.22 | 12.4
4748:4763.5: 3.25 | 17.5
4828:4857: 6.83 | 10.8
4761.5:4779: 4.35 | 15.7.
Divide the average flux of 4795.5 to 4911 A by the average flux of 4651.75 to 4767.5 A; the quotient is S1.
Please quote 0.5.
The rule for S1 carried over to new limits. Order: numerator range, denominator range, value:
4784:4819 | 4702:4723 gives 0.60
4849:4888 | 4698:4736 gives 0.49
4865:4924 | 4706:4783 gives 0.50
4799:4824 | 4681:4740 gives 0.57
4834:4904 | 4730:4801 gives 0.62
